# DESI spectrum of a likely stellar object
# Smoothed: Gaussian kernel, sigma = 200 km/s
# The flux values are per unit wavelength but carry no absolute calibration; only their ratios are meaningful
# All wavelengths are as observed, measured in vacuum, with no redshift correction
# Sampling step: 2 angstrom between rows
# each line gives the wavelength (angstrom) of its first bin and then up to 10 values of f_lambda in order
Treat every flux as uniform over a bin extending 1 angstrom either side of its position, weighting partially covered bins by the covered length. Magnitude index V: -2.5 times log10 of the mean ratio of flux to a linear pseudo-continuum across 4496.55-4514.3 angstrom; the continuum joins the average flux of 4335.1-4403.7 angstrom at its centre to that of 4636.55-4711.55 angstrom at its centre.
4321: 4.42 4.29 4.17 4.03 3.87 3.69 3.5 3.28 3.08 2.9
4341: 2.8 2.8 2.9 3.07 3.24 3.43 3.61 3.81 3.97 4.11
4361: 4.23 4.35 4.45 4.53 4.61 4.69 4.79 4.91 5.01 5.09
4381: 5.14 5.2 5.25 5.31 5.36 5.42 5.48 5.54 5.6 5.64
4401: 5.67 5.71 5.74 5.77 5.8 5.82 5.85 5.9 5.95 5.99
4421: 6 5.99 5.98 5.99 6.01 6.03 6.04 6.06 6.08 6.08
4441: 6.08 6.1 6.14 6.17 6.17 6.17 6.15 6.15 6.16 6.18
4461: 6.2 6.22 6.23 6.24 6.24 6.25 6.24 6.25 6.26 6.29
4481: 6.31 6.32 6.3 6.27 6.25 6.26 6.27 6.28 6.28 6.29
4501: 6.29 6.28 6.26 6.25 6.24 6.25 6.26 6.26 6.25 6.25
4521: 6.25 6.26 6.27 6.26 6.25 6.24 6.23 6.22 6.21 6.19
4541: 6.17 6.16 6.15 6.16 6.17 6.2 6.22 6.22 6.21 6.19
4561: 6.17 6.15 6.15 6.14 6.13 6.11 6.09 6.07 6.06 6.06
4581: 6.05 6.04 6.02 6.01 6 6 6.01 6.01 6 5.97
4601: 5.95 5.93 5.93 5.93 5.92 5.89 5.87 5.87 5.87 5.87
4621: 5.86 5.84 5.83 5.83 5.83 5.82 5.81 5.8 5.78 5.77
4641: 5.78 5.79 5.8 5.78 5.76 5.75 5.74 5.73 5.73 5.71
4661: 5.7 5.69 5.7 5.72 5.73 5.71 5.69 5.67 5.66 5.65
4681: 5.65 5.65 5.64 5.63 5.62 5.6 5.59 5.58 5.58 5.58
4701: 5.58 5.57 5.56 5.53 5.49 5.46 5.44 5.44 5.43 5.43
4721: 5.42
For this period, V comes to -0.25 mag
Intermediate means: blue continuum 4.44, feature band 6.27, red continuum 5.67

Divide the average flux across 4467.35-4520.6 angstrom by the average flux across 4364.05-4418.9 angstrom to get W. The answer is 1.2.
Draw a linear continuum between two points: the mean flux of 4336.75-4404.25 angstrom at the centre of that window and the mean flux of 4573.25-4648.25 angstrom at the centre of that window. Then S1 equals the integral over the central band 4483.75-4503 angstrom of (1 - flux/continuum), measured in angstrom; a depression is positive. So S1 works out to -3.9 angstrom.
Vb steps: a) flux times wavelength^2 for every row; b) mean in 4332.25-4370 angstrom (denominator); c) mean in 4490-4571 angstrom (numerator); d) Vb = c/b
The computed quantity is 1.9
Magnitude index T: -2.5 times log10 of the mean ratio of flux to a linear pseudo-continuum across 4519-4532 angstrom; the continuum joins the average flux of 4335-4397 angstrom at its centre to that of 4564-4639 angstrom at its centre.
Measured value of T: -0.16 mag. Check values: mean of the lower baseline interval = 4.31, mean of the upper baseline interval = 5.95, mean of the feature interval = 6.25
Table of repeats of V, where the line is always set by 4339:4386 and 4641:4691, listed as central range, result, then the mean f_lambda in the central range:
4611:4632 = -0.07 mag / 5.85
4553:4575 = -0.19 mag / 6.16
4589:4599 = -0.13 mag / 6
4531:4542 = -0.23 mag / 6.21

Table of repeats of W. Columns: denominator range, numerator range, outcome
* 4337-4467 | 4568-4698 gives 1.11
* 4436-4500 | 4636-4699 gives 0.92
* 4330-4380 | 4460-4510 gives 1.62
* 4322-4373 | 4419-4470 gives 1.63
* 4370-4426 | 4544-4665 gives 1.08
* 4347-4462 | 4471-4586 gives 1.15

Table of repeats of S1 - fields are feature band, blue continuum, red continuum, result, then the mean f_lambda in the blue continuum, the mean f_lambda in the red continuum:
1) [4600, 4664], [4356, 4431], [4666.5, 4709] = -2.87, 5.33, 5.62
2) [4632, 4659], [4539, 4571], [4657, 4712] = 0.11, 6.17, 5.63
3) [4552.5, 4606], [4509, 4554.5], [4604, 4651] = -0.34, 6.22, 5.83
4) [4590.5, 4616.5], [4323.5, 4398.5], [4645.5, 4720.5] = -3.22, 4.26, 5.63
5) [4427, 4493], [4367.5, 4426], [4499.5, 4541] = -3.48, 5.48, 6.25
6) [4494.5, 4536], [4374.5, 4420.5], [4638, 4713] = -4.95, 5.54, 5.66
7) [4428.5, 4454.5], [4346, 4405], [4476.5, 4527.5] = -2.63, 4.75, 6.27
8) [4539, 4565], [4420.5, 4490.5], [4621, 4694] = -0.98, 6.16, 5.73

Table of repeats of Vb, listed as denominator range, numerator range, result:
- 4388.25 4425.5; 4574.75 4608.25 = 1.13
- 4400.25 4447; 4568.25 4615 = 1.09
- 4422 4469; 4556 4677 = 1.04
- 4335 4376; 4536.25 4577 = 1.77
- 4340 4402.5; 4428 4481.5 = 1.41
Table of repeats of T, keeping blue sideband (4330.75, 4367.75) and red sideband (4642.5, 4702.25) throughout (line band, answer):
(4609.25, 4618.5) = -0.11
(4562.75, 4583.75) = -0.21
